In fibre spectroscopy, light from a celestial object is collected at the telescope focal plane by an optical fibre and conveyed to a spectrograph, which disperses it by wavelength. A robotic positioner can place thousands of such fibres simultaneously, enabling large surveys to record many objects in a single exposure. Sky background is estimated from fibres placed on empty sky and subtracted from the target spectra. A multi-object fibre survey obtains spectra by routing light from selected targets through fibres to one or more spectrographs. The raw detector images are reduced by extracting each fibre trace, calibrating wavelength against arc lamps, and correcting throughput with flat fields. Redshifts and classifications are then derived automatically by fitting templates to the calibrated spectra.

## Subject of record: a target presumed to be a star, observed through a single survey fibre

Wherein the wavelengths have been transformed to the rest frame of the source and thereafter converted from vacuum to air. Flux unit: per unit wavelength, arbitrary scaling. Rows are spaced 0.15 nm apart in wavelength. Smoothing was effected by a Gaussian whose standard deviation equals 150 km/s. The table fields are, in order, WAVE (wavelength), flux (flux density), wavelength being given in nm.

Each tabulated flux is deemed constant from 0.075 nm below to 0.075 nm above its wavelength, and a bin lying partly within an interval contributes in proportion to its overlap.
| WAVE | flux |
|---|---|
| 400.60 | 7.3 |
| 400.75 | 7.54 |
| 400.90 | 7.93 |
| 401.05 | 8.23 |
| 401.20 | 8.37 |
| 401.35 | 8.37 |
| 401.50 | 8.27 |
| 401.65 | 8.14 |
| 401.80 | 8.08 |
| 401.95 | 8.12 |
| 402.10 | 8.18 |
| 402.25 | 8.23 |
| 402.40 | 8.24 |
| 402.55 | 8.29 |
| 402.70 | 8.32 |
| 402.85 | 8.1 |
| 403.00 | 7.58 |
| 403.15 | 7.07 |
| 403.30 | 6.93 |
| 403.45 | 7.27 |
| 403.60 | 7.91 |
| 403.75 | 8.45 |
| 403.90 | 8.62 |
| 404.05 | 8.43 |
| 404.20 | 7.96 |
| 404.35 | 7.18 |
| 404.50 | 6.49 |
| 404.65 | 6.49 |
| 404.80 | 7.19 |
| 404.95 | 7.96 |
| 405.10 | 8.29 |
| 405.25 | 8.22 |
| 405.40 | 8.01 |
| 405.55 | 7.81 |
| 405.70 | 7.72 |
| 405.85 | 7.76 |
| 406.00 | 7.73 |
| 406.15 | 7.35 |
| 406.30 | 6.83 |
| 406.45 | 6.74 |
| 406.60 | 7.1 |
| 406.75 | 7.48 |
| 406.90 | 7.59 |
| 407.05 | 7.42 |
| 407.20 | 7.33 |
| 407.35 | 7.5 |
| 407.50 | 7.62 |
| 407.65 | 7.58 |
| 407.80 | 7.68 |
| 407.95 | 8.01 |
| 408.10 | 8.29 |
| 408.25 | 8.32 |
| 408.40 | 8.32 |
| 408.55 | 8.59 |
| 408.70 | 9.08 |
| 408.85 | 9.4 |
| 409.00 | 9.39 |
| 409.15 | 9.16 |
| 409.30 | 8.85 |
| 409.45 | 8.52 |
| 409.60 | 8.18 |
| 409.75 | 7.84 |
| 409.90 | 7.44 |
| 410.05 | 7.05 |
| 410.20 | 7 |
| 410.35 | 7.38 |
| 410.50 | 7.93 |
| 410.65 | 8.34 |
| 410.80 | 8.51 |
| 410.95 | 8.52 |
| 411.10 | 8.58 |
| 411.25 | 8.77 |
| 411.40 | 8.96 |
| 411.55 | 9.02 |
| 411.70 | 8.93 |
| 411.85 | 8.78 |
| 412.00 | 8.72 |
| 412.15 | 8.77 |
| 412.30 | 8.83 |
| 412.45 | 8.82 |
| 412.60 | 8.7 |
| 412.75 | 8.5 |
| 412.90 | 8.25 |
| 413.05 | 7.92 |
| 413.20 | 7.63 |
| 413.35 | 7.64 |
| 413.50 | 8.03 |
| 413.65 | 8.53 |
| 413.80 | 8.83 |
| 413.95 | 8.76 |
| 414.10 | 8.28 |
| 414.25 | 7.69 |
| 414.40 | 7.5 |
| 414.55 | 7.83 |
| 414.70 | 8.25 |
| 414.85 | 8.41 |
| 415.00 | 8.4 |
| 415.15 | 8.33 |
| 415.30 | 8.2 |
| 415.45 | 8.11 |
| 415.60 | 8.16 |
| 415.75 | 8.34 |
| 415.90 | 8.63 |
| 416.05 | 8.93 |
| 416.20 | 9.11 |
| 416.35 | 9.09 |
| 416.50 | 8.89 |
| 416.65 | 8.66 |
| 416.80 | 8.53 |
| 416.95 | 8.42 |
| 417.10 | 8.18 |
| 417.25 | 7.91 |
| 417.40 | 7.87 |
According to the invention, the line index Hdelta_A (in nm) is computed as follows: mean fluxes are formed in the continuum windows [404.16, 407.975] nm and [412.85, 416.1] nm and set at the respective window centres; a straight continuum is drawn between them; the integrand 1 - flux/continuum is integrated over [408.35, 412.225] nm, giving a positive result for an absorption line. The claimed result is -0.30 nm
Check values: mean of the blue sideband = 7.49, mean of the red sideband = 8.21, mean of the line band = 8.46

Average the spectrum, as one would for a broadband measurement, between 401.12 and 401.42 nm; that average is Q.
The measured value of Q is 8.37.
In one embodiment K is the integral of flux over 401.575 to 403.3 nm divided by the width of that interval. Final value 7.98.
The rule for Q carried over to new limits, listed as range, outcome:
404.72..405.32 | 7.9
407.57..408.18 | 7.89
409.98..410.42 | 7.14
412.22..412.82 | 8.71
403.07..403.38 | 7.01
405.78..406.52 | 7.28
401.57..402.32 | 8.15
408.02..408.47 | 8.31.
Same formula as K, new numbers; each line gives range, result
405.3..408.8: 7.75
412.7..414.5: 8.12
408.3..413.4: 8.42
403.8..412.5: 8.04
